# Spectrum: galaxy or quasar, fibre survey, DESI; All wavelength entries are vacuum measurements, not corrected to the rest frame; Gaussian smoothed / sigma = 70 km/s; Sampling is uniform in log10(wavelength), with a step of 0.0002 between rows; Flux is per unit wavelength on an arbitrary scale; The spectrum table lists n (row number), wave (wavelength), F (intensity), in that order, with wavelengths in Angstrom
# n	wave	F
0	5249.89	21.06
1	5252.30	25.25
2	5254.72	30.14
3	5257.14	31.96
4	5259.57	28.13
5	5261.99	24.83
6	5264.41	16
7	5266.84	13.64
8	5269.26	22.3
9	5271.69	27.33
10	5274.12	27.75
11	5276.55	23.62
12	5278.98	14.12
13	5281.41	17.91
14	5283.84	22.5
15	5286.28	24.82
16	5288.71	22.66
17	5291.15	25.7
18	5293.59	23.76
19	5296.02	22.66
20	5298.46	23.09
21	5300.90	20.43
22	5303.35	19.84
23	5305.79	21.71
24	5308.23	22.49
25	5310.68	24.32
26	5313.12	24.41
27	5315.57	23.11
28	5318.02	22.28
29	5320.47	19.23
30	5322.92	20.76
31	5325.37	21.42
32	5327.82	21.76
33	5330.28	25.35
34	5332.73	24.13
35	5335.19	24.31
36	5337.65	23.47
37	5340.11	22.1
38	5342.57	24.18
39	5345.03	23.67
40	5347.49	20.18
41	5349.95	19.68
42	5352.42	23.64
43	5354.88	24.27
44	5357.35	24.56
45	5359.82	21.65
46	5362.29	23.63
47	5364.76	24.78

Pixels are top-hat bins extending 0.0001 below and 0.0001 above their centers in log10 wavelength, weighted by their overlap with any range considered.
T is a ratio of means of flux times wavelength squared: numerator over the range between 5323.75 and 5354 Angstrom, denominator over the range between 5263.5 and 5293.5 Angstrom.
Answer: 1.08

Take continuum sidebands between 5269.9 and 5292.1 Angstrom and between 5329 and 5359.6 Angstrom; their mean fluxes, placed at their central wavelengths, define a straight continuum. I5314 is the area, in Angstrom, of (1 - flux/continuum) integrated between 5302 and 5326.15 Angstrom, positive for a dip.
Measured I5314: 1.2 Angstrom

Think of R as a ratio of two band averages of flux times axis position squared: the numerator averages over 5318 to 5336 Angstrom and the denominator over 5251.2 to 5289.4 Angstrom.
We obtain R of 0.98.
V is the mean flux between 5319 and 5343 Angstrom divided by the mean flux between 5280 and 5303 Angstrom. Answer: 1.01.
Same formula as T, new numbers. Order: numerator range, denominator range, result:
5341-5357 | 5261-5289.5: 1.09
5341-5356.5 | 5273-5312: 1.04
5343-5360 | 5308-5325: 1.03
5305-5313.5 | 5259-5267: 1.13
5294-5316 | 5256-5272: 0.98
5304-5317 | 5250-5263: 0.85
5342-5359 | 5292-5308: 1.05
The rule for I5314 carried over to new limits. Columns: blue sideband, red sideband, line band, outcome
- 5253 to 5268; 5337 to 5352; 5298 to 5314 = 0.60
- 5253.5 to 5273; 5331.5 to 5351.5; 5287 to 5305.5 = 0.81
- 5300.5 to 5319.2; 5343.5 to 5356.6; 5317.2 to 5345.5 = -0.37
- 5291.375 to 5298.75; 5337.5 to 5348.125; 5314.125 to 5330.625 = 0.90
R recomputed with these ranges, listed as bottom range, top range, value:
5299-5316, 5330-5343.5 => 1.08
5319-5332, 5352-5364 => 1.09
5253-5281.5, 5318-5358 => 0.99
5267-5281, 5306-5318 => 1.07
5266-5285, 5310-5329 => 1.06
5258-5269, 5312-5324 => 1.06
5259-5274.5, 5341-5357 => 1.05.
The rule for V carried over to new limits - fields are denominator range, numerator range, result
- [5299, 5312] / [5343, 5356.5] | 1.03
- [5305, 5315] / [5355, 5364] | 1.01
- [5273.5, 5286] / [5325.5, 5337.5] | 1.12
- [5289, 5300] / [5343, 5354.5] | 0.94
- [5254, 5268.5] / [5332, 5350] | 0.96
